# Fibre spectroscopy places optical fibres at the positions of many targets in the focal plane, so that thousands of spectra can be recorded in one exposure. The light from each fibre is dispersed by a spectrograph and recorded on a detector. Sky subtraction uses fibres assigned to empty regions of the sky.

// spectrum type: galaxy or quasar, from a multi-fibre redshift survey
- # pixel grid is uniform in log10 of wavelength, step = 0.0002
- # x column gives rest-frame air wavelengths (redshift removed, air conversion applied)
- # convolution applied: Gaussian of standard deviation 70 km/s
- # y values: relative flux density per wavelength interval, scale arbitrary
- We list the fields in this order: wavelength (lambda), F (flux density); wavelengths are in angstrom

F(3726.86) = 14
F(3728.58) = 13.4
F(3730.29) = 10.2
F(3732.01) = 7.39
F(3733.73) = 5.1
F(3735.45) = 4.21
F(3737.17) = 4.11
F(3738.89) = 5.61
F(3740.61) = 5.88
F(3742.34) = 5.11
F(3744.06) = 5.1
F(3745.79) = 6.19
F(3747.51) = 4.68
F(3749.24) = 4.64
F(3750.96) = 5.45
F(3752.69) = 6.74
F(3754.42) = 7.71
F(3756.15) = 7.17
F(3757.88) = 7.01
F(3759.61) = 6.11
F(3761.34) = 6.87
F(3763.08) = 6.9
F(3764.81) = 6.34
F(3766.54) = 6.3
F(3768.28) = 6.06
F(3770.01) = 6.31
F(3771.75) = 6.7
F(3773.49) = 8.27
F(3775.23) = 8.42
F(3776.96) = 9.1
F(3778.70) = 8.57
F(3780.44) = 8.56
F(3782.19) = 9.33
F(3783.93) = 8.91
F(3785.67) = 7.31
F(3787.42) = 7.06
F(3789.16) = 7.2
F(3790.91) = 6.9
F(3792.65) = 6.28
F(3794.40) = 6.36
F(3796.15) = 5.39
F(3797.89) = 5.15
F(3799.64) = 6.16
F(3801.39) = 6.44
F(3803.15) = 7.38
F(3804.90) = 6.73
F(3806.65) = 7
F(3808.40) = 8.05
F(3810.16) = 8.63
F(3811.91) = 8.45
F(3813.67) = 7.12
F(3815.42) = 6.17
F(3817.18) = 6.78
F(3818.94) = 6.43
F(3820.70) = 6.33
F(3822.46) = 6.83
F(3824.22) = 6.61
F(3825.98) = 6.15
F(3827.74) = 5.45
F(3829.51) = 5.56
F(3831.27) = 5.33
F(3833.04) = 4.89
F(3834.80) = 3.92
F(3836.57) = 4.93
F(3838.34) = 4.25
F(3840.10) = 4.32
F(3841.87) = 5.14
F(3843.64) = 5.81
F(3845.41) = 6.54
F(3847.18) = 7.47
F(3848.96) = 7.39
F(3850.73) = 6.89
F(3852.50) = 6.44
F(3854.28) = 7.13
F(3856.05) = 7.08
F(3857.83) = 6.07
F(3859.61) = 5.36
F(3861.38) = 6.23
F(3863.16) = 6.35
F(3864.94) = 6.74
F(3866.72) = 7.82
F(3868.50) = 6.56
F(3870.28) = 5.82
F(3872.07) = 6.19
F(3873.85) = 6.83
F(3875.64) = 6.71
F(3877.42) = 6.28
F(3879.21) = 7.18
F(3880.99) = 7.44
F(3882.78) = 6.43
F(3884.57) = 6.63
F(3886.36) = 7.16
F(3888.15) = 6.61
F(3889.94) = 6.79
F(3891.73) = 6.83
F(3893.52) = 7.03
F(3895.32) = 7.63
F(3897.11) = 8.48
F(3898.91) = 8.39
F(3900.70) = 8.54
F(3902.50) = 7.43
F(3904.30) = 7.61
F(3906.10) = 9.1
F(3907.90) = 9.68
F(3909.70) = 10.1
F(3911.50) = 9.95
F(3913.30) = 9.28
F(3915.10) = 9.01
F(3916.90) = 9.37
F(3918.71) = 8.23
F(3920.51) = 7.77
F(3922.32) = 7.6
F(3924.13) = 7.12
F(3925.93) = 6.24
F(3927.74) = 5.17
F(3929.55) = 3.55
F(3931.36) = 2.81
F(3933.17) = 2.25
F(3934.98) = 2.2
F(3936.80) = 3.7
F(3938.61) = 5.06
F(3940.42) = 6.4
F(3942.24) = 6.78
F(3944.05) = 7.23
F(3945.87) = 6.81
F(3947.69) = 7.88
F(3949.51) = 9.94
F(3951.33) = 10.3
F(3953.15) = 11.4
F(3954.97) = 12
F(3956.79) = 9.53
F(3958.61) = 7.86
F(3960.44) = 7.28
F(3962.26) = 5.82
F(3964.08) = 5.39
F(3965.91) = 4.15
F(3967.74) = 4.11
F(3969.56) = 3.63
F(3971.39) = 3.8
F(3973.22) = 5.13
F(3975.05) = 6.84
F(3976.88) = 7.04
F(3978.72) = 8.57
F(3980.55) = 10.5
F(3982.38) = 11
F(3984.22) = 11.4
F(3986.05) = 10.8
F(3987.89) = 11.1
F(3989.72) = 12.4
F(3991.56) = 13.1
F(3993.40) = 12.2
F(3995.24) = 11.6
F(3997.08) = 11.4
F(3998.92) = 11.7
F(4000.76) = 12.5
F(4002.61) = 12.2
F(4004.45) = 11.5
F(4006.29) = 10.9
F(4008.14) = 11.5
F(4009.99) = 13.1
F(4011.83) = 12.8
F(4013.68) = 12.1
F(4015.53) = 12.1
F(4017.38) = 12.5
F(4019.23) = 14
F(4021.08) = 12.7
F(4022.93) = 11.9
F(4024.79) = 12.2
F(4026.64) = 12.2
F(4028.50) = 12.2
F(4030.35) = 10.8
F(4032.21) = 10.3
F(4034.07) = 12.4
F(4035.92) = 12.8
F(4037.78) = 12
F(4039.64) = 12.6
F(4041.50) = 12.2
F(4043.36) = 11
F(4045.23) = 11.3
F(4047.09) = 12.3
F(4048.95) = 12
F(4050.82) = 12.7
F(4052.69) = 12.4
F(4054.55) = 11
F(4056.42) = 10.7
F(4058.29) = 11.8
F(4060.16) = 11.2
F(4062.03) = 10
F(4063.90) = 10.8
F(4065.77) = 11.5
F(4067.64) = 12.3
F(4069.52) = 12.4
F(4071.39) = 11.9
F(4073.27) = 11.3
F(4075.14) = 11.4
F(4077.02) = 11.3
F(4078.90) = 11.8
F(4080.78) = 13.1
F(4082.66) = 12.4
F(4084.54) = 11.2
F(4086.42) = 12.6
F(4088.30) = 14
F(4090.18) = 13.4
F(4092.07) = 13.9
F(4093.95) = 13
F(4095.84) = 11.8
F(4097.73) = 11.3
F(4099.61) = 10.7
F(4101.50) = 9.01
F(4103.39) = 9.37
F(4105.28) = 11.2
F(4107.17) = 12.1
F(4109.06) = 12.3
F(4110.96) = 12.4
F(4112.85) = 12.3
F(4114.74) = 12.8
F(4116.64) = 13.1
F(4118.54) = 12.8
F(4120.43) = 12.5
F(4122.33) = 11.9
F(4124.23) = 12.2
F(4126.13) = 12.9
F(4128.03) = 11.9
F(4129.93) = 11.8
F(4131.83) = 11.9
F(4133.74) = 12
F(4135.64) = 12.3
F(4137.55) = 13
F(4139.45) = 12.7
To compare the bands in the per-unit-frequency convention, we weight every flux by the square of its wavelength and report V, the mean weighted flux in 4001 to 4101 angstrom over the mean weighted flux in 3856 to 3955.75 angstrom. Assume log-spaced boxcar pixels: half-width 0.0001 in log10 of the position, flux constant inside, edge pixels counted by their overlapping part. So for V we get 1.80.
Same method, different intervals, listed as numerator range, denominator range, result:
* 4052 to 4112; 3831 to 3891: 2.09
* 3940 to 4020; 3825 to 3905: 1.57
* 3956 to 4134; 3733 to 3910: 1.87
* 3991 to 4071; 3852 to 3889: 1.95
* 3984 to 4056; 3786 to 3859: 2.09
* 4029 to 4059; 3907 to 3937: 1.85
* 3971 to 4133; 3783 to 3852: 2.05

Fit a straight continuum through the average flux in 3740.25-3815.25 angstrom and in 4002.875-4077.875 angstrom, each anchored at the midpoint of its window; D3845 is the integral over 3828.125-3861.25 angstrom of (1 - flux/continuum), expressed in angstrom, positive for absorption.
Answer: 9.6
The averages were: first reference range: 6.89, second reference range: 11.9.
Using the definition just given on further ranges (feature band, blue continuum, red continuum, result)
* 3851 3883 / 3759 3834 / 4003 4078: 6.6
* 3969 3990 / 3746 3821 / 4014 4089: 4.2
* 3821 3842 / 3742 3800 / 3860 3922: 5.5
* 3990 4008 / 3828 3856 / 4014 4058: -1.8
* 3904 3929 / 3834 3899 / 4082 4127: -2.0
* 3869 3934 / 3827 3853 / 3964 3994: -3.9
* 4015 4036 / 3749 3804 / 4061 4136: -2.5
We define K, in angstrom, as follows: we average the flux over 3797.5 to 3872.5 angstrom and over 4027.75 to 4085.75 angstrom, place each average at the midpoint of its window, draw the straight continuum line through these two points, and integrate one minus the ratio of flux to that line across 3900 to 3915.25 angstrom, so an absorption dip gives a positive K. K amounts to -1.6 angstrom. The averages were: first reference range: 6.33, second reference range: 11.7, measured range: 8.97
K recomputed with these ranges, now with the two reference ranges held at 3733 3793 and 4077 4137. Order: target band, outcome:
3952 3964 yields 1.2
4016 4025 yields -1.6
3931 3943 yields 6.7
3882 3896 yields 2.9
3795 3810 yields 1.3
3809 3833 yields 3.2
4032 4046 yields -1.1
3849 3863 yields 2.8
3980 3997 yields -2.2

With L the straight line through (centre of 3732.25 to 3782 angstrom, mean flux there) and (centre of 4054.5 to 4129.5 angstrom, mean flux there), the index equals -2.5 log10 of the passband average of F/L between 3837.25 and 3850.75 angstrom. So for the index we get 0.31 mag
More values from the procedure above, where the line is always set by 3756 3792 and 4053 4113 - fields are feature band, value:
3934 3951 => 0.47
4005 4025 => -0.15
